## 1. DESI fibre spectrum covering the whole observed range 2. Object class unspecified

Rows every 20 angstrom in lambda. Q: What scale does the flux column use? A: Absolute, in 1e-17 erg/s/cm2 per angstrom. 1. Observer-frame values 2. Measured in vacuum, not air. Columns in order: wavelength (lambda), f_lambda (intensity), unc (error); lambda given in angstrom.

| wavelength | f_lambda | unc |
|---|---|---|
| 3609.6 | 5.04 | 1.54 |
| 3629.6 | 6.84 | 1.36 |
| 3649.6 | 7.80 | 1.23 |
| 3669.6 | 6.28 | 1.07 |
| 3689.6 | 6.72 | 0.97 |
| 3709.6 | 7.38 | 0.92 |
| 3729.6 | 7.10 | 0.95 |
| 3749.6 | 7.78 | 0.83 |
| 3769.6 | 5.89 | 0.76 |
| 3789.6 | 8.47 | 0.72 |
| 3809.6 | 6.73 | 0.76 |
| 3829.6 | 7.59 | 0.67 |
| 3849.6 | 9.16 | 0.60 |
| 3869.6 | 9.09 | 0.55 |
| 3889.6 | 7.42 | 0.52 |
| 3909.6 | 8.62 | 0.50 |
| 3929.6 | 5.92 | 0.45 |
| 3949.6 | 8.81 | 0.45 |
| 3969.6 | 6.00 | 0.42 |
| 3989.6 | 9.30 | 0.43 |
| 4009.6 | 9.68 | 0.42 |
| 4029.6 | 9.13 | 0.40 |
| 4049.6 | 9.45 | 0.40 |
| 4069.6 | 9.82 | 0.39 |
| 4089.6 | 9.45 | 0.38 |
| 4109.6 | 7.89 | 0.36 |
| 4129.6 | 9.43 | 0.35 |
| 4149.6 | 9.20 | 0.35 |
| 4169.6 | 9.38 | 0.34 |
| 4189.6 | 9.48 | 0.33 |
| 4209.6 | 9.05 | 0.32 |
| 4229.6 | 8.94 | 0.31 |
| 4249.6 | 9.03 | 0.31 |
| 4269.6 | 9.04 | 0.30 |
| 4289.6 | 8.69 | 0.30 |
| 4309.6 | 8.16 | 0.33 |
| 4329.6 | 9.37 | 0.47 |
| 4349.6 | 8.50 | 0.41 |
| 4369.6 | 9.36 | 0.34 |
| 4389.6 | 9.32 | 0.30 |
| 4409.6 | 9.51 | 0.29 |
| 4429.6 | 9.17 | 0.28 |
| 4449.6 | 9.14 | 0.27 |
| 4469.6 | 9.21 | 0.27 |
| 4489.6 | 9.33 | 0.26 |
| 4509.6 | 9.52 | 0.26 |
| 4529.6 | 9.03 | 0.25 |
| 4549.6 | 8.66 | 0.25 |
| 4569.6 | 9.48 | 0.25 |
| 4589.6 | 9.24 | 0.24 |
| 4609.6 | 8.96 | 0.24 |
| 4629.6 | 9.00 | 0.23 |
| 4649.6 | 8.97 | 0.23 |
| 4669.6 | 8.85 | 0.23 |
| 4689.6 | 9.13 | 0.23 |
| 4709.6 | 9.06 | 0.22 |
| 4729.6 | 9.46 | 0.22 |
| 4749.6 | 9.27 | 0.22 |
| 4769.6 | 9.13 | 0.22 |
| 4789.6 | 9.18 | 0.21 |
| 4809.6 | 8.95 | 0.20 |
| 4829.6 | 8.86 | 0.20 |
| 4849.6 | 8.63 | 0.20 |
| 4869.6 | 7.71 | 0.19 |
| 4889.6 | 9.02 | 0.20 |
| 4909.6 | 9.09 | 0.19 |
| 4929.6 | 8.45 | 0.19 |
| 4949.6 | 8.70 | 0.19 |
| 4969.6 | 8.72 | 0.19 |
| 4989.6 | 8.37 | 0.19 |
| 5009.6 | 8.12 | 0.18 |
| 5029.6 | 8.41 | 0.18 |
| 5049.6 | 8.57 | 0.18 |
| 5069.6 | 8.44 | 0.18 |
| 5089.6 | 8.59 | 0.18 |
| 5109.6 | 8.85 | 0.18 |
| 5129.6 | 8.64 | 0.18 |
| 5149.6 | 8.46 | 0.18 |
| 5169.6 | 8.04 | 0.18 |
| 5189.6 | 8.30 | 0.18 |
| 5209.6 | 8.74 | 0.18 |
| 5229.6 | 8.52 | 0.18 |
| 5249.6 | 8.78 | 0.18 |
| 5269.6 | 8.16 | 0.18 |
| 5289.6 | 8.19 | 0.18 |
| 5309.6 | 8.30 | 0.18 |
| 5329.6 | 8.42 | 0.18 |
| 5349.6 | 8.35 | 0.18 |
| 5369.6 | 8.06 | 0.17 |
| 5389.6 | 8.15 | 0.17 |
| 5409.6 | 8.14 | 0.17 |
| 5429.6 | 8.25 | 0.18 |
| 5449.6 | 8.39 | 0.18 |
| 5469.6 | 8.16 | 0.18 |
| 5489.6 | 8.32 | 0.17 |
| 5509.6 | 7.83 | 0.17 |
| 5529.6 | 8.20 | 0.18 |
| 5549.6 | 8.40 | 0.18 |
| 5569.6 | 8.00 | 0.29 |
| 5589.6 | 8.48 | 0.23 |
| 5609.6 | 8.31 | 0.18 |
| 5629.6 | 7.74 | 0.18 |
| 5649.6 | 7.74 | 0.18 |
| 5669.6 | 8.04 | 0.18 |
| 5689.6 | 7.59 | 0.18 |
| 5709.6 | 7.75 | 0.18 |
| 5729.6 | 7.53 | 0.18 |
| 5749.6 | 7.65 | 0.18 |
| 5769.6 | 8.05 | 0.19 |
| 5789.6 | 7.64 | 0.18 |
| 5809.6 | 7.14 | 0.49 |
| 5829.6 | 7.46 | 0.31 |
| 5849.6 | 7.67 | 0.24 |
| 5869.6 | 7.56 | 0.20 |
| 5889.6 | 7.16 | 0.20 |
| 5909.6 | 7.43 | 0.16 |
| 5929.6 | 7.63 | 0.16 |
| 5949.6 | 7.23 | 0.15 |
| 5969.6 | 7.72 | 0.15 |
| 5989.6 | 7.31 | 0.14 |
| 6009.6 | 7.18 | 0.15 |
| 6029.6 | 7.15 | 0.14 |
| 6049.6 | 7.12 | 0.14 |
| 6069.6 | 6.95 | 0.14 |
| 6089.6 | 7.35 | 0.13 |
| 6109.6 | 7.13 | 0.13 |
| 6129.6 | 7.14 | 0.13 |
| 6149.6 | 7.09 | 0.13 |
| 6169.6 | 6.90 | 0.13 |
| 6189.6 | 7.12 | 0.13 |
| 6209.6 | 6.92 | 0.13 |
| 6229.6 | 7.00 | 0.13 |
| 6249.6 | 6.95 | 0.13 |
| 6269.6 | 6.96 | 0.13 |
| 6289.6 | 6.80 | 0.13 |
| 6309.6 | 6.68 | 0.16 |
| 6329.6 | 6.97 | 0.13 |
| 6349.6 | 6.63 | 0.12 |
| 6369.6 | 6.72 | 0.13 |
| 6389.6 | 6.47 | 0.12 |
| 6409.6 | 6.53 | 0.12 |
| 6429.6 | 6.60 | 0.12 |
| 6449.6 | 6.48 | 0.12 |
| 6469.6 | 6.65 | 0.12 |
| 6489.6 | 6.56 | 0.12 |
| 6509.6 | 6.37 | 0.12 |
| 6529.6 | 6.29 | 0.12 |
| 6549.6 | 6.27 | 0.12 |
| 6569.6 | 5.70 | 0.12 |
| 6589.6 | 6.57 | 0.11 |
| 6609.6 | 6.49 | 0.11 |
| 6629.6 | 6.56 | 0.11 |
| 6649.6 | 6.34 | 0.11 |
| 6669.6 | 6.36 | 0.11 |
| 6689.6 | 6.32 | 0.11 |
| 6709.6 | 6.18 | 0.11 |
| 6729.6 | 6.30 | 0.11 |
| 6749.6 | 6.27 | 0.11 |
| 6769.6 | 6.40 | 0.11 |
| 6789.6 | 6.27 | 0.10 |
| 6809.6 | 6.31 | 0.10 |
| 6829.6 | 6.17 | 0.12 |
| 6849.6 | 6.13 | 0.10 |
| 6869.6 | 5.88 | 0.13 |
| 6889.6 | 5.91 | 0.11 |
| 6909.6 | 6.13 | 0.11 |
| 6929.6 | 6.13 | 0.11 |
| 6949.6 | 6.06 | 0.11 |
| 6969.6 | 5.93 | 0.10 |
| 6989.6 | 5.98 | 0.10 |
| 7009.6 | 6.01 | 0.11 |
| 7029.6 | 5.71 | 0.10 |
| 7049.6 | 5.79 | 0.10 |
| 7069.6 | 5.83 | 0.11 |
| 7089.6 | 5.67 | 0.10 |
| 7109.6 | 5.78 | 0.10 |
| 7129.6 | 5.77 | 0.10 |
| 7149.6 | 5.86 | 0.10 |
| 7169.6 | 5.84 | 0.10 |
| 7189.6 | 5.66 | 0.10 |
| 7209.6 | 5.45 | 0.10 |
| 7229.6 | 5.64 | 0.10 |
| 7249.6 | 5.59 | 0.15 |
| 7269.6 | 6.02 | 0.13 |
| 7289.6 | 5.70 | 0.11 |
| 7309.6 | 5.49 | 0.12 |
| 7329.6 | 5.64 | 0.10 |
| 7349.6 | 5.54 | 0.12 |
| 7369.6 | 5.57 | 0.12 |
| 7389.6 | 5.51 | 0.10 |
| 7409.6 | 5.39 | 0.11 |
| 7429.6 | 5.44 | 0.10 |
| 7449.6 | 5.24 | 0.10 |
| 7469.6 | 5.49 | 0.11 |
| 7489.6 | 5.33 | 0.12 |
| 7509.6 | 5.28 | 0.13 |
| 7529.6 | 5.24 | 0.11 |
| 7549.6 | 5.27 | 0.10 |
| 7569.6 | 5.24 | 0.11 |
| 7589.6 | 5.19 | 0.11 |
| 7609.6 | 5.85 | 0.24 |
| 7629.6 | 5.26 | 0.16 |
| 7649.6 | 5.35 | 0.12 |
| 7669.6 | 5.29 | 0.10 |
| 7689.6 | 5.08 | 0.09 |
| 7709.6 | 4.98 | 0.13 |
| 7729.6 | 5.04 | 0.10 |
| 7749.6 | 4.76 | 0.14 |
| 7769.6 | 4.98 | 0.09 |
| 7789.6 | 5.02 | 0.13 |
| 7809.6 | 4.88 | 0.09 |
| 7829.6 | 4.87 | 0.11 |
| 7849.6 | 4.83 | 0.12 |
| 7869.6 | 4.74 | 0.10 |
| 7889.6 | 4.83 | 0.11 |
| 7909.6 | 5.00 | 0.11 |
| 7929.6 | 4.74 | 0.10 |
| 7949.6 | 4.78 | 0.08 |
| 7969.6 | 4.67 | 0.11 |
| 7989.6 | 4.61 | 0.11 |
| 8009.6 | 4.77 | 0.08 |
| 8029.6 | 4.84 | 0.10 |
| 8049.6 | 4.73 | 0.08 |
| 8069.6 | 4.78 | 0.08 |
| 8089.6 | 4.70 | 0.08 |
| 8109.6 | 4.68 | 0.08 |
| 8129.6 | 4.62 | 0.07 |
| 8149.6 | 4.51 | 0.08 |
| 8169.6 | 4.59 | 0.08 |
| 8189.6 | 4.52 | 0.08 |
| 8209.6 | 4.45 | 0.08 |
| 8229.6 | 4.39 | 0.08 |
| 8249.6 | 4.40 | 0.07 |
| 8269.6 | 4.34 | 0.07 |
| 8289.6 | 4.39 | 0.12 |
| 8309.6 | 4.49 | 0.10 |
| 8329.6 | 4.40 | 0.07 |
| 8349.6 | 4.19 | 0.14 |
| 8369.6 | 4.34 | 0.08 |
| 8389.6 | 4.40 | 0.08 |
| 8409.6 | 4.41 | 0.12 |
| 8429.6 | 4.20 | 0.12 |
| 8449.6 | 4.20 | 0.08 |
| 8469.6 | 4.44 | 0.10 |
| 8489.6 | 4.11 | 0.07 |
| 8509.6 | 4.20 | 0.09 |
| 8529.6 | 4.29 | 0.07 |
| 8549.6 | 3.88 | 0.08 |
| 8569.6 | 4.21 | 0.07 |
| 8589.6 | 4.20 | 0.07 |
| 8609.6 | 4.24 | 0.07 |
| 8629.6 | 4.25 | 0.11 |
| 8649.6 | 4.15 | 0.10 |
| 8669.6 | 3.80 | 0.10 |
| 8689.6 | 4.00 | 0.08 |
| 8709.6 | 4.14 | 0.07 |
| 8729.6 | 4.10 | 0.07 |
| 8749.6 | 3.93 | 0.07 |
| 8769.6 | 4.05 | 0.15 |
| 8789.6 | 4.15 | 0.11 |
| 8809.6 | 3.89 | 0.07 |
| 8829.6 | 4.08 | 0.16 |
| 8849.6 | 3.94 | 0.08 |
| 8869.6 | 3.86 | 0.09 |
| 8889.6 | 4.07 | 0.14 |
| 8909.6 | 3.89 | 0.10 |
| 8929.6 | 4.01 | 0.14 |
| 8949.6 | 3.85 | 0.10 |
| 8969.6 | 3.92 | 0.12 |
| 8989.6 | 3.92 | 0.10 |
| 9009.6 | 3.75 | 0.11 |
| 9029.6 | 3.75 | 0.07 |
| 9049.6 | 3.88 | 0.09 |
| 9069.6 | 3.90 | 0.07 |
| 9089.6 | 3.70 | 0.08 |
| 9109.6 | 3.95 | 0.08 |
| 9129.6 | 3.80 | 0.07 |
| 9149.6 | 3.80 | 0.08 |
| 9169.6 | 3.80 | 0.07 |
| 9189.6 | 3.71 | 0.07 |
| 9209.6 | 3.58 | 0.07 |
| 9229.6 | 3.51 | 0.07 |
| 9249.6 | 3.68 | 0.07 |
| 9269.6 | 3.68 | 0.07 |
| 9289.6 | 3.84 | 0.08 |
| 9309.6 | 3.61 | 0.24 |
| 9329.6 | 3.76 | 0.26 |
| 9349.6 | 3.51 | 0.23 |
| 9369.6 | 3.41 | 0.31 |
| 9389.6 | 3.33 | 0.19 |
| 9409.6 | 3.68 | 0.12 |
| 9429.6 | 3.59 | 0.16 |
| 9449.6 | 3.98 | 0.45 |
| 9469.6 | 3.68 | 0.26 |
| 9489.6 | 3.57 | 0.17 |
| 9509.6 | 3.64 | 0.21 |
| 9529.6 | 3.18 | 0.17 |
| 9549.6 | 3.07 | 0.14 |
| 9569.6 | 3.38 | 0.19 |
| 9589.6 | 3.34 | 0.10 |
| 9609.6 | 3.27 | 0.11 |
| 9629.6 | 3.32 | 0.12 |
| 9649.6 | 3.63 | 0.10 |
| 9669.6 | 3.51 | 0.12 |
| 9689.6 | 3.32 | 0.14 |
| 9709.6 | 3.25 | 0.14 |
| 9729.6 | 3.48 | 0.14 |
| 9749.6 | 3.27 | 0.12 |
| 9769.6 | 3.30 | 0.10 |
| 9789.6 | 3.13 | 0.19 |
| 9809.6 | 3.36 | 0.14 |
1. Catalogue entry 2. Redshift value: 0.00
